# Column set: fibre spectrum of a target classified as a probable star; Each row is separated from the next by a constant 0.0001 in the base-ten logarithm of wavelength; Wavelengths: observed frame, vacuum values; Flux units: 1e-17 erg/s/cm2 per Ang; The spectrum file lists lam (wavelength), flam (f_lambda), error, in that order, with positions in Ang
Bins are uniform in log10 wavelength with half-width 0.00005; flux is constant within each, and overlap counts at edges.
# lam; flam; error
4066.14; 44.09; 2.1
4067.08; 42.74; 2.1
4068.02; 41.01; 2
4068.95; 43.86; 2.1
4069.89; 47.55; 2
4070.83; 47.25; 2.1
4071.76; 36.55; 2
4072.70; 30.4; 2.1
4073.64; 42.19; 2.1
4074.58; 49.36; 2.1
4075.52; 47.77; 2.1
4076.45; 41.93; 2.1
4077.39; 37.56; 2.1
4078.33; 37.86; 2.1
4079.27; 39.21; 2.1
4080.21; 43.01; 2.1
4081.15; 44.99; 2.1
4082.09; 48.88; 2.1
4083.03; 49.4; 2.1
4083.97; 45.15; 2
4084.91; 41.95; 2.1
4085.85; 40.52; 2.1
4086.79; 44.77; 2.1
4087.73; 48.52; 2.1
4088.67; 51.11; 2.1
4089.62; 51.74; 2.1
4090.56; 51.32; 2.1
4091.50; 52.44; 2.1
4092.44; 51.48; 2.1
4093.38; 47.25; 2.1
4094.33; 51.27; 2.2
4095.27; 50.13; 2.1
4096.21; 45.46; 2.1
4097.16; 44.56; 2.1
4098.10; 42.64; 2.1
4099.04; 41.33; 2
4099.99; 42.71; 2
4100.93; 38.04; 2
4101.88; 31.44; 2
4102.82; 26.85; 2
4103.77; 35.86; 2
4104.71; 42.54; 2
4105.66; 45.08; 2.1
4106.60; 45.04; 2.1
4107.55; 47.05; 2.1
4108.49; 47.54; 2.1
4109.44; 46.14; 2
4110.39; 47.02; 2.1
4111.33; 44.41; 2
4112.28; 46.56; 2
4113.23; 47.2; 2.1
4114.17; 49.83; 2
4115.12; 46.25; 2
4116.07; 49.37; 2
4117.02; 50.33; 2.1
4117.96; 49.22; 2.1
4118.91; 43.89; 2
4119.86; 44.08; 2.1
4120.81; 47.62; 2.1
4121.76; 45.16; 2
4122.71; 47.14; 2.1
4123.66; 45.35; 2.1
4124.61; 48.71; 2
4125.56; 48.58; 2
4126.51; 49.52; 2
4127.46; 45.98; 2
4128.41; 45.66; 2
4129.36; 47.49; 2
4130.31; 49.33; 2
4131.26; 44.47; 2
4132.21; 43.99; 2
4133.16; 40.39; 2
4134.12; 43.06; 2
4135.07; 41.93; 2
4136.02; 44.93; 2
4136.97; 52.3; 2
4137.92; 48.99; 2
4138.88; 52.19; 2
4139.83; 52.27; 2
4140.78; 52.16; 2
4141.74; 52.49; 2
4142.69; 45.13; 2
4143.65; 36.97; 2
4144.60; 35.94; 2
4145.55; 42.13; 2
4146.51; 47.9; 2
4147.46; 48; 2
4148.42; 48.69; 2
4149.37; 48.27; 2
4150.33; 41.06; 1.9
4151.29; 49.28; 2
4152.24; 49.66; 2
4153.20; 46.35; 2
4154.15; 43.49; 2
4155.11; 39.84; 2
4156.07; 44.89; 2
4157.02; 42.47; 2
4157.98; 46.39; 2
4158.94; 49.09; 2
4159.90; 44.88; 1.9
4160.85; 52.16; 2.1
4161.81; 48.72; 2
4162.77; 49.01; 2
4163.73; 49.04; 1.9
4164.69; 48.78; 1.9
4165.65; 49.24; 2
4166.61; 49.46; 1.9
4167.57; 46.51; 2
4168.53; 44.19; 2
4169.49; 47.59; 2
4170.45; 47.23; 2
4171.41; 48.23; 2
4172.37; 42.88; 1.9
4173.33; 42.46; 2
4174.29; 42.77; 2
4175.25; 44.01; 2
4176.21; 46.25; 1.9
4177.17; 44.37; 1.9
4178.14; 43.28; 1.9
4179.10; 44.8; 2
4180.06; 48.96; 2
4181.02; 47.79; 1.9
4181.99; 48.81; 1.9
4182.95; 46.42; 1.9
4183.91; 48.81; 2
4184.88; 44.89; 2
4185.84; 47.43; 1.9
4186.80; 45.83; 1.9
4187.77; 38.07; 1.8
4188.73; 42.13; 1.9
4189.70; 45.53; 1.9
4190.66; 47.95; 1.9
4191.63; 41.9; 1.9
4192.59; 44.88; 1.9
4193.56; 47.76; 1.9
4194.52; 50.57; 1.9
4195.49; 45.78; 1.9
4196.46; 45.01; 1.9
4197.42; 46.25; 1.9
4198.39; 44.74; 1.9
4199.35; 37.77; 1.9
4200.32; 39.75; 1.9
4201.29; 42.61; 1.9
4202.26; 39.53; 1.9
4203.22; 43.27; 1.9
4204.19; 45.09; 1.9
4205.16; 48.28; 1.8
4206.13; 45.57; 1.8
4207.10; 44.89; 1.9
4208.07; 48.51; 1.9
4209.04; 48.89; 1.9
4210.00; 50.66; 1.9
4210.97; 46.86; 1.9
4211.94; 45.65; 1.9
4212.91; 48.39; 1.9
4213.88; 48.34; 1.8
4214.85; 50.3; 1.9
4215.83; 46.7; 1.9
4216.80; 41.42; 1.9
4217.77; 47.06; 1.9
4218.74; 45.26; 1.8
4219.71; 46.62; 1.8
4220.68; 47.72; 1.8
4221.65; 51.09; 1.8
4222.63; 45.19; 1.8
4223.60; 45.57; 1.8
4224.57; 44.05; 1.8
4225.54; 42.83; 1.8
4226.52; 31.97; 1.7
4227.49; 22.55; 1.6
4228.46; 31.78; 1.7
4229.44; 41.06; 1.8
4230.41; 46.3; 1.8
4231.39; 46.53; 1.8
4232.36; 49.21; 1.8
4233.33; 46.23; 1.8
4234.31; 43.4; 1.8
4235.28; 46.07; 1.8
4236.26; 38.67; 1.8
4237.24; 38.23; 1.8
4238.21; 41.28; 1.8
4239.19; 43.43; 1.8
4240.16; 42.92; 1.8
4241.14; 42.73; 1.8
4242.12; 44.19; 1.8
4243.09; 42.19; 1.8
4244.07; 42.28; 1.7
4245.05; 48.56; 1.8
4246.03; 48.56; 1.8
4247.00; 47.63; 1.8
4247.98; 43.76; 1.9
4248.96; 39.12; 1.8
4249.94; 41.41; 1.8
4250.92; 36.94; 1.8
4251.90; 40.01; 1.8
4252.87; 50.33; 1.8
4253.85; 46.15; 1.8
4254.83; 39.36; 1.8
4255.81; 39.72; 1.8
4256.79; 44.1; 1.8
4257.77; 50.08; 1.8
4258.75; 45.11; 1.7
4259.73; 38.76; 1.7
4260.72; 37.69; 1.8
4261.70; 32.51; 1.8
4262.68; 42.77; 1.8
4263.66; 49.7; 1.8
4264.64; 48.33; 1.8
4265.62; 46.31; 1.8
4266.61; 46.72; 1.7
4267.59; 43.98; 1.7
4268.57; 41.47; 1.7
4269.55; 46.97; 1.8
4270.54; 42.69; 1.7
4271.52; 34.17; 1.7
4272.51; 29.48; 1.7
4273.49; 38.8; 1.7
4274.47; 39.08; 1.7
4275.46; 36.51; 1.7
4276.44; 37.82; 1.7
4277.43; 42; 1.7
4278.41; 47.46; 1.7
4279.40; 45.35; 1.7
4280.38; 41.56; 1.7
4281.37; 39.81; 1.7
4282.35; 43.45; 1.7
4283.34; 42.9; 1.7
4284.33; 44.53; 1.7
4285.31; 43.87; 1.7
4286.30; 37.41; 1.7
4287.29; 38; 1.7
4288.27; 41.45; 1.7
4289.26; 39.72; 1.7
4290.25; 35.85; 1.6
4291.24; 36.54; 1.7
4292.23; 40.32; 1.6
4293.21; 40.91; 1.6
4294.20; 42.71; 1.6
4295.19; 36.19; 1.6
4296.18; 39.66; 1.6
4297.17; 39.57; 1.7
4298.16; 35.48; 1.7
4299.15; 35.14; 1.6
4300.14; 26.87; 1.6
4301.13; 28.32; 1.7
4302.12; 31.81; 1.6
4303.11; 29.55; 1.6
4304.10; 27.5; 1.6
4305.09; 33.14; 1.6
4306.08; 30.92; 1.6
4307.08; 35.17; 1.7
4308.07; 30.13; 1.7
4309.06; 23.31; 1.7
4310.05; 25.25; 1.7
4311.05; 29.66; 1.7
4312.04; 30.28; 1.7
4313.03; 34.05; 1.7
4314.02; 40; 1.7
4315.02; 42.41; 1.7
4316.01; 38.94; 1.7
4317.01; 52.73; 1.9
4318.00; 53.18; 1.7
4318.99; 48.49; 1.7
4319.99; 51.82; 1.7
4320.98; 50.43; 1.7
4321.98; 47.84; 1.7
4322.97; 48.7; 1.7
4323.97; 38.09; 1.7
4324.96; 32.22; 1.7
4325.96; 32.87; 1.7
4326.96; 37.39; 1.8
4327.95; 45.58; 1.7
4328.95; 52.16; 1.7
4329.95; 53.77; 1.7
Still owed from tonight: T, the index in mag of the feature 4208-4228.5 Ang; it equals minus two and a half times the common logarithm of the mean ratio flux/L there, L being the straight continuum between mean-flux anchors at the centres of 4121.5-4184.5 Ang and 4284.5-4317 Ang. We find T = -0.077 mag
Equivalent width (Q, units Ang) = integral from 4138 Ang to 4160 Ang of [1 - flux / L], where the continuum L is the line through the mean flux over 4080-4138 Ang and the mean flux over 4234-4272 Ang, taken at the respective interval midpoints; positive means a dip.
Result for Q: -0.6 Ang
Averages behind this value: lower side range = 45.7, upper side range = 43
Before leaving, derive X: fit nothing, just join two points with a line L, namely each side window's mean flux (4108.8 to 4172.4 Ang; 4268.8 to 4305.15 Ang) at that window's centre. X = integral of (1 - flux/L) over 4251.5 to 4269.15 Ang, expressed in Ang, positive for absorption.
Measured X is -1.7 Ang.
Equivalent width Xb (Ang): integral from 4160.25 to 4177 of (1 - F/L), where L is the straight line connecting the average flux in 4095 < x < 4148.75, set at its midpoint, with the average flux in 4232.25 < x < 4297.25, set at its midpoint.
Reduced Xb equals -1.01 Ang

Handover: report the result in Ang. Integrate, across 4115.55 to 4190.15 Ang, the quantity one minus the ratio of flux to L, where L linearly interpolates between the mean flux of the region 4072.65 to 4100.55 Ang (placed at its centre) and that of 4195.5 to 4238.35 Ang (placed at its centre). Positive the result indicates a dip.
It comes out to -2.6 Ang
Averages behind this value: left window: 45.4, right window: 44.1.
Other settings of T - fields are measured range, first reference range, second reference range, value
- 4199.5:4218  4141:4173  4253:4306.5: -0.05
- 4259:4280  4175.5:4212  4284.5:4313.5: -0.10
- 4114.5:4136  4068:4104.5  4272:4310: -0.09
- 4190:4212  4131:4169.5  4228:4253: -0.02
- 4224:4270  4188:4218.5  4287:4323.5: -0.02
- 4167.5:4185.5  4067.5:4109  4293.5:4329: -0.11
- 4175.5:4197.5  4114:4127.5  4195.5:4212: -0.01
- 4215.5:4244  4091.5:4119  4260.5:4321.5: -0.05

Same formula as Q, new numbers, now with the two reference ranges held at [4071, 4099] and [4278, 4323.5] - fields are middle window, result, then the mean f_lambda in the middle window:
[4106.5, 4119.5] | -0.8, 47.2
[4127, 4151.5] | -1.5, 46.2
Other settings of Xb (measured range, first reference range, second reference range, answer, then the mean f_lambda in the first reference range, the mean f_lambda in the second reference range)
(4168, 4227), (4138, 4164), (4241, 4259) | -0.09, 46.6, 43.8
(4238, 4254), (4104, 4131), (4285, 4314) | -2.32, 46.8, 34.5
